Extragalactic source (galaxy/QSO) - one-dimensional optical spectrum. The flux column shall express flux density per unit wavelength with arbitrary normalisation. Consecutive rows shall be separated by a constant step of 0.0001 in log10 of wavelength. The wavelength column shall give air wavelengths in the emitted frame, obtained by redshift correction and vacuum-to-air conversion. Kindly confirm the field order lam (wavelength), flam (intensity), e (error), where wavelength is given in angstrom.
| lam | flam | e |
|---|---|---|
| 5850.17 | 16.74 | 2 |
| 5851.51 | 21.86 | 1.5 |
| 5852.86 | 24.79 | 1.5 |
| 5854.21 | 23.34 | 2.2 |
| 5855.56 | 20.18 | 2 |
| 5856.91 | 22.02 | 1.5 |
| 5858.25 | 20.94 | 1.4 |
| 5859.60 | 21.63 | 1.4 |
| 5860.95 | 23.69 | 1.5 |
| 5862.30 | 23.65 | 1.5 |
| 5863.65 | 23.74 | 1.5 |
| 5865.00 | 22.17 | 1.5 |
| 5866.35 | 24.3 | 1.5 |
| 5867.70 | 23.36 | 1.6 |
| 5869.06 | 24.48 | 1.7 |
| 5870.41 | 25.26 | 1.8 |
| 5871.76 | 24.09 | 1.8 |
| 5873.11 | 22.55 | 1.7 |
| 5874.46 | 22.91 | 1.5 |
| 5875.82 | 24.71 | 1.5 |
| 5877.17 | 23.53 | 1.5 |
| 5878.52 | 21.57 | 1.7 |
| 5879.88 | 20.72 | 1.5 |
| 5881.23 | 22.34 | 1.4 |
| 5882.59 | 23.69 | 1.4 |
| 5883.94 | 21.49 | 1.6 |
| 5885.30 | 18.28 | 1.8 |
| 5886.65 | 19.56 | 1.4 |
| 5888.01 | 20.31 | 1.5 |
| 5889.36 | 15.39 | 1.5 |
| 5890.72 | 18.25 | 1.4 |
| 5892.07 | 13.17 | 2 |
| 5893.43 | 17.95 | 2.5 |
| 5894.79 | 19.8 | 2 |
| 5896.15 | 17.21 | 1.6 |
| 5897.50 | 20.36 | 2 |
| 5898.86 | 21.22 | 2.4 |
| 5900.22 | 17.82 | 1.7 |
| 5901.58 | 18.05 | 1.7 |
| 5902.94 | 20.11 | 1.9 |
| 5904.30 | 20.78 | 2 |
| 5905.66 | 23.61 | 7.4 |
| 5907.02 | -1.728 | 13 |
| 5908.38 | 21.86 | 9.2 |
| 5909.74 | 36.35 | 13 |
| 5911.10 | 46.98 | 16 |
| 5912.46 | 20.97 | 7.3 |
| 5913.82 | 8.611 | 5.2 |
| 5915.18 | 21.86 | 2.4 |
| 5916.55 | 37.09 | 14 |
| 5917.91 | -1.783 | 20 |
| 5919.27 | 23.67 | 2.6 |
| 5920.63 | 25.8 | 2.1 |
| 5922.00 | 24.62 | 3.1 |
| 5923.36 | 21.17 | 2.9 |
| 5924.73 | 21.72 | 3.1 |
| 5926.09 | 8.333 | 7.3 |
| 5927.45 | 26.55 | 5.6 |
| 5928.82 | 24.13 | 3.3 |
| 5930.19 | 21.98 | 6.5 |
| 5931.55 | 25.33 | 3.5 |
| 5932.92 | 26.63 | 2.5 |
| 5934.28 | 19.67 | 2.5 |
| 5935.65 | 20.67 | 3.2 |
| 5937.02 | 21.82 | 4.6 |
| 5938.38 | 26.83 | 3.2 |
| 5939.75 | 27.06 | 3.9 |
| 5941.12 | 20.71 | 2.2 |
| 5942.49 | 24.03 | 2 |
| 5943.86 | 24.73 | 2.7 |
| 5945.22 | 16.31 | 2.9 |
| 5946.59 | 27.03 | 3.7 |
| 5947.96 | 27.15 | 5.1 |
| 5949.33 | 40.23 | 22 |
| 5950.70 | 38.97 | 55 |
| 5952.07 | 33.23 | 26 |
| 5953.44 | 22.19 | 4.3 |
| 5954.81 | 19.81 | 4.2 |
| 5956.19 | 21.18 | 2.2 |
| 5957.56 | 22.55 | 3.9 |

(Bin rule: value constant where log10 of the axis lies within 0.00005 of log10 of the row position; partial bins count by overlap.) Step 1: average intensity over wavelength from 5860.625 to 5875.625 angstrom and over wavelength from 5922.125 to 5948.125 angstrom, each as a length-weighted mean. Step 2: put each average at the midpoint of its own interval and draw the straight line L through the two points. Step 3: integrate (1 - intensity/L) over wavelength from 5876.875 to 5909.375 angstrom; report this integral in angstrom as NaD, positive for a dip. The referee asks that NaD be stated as 5.9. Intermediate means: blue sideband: 23.7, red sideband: 22.7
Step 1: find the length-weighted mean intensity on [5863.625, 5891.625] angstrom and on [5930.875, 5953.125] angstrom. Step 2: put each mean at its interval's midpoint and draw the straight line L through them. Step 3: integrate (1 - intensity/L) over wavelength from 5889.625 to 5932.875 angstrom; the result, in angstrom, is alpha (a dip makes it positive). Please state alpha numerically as 6.2 angstrom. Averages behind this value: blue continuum 21.9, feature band 20.7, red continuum 26.2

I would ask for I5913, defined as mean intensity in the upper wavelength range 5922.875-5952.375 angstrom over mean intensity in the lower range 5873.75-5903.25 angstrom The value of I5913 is 1.2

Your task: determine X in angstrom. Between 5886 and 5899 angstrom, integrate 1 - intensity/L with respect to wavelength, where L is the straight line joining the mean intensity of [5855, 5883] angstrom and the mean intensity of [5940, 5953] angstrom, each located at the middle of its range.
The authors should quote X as 3.3 angstrom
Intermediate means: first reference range 22.9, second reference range 27.9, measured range 18.2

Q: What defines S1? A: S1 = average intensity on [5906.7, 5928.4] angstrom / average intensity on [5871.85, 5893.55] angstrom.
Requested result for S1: 1.1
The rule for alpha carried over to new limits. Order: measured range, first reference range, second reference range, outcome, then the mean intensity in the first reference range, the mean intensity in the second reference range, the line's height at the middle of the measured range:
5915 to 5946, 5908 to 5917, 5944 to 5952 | 7.1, 27.6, 29.9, 28.8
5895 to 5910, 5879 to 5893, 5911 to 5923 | 1.1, 19.3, 21.9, 20.7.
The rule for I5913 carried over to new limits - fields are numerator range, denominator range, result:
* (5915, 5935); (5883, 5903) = 1.17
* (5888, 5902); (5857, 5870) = 0.78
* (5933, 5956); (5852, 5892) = 1.16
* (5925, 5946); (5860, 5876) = 0.94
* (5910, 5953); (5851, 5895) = 1.12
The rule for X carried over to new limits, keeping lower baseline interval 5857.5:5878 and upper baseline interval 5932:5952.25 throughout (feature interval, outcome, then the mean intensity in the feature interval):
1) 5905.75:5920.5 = 2.0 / 21.7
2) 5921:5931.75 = 1.6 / 21.7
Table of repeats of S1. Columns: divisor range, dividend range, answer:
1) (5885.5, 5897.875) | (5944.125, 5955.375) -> 1.56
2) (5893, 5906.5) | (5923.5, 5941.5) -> 1.15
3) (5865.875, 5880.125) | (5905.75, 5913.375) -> 1.04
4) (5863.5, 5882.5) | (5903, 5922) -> 0.94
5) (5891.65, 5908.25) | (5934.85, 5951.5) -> 1.50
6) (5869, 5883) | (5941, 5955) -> 1.18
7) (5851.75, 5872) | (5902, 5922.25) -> 0.94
